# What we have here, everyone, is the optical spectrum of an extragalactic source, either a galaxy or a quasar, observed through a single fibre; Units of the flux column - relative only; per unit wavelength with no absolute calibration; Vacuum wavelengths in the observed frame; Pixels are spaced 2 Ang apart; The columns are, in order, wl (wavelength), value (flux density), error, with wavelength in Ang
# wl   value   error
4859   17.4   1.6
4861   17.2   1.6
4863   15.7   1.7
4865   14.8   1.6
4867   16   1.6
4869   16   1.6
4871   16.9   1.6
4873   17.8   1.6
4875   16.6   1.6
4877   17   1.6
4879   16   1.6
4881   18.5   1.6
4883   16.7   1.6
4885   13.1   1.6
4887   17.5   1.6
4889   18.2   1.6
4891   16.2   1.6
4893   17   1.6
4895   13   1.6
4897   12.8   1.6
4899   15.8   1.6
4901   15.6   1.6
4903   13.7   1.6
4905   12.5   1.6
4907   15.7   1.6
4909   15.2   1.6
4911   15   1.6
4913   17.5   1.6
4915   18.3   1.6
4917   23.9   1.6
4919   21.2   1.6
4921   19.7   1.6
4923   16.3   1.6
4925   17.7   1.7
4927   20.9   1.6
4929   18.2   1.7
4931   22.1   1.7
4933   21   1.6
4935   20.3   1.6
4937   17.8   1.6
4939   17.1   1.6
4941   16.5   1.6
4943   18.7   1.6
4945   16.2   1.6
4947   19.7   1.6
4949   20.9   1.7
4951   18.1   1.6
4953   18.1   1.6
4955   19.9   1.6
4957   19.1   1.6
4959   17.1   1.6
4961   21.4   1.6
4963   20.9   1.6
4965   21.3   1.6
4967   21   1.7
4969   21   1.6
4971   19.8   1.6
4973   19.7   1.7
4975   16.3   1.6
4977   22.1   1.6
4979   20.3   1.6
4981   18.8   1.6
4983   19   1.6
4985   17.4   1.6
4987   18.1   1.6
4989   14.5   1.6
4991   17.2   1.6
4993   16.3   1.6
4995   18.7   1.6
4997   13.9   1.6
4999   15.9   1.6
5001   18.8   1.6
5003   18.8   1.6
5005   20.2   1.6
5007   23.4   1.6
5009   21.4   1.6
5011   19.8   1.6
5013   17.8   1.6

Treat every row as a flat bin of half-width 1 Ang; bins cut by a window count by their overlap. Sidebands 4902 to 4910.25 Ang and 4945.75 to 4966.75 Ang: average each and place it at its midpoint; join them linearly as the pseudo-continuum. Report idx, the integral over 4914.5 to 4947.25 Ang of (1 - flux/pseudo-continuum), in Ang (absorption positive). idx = -4.5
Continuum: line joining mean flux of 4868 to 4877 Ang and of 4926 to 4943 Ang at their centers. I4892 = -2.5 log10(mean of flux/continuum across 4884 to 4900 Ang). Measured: 0.14 mag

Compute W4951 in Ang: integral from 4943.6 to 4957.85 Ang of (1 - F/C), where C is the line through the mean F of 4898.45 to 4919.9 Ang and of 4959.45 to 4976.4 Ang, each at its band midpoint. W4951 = 0.2 Ang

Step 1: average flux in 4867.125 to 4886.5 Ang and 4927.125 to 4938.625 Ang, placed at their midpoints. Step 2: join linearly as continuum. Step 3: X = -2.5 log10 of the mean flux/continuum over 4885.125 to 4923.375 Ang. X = 0.10 mag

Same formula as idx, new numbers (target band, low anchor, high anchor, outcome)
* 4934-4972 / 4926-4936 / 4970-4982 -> 1.5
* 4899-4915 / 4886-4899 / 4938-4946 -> 0.9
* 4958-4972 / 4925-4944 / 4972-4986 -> -0.9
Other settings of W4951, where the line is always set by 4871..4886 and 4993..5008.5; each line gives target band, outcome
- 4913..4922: -1.7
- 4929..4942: -1.2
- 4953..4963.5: -1.0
